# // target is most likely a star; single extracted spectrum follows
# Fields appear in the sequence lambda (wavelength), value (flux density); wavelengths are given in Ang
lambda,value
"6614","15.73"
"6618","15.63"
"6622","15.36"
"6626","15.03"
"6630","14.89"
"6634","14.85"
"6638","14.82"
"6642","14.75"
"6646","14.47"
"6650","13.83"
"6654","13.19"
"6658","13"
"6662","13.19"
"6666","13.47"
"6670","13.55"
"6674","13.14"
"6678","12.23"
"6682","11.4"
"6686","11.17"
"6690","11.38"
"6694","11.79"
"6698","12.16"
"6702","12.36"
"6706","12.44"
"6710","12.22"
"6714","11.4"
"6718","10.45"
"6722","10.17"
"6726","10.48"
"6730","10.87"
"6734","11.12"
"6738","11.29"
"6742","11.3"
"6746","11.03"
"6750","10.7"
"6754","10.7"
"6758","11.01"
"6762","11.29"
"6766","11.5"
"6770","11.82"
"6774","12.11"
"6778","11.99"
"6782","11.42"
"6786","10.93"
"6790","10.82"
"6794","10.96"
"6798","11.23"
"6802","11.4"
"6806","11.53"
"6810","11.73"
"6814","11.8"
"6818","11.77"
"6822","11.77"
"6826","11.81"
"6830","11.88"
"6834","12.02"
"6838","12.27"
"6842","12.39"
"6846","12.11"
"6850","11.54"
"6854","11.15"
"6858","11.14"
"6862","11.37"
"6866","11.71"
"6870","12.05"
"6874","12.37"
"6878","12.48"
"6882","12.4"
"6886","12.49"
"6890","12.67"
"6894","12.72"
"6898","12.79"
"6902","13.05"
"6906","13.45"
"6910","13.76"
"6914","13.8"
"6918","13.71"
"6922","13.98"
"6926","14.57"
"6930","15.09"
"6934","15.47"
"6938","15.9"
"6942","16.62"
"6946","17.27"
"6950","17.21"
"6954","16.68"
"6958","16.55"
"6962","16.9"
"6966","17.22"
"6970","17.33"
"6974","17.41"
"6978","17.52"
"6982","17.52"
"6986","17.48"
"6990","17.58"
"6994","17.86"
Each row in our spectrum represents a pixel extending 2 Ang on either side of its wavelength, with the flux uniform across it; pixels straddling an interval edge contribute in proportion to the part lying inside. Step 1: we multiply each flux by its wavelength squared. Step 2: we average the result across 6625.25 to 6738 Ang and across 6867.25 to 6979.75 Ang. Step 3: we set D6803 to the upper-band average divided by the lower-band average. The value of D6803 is 1.26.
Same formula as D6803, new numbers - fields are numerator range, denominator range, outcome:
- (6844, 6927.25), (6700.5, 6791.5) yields 1.17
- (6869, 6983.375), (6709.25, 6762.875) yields 1.44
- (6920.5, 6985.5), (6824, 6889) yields 1.42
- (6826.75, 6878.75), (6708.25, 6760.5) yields 1.12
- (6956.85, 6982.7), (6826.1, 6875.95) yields 1.51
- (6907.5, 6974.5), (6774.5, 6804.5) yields 1.46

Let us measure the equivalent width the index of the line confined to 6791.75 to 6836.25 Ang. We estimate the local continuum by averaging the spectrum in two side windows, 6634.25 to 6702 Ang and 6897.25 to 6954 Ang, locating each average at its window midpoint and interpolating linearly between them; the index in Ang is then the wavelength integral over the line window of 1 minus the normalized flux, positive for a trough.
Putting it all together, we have 7.7 Ang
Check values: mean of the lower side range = 13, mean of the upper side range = 14.9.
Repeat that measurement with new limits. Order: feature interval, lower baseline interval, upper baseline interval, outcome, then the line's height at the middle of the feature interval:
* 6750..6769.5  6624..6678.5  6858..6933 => 3.4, 13.5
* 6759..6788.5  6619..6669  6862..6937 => 4.7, 13.7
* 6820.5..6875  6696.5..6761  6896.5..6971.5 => 7.1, 13.6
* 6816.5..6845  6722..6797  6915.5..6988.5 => 2.4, 13.1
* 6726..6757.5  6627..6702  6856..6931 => 5.1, 13.1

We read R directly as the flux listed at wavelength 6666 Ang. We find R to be 13.47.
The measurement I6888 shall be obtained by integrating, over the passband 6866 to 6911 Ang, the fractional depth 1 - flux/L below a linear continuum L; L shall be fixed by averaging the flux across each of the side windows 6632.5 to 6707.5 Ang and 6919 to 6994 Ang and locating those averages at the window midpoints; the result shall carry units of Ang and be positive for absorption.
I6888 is 8.7 Ang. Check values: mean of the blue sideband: 13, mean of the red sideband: 16.6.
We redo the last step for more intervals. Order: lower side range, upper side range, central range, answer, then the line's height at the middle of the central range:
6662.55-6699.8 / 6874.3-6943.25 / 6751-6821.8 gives 8.5 Ang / 13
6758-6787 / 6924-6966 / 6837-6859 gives 3.0 Ang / 13.6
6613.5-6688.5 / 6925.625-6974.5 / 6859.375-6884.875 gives 6.1 Ang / 15.8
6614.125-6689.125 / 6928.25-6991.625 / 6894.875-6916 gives 3.9 Ang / 16.3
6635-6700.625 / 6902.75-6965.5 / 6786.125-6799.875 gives 3.0 Ang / 14.1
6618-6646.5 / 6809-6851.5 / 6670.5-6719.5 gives 7.3 Ang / 14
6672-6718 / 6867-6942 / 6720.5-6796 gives 7.7 Ang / 12.4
